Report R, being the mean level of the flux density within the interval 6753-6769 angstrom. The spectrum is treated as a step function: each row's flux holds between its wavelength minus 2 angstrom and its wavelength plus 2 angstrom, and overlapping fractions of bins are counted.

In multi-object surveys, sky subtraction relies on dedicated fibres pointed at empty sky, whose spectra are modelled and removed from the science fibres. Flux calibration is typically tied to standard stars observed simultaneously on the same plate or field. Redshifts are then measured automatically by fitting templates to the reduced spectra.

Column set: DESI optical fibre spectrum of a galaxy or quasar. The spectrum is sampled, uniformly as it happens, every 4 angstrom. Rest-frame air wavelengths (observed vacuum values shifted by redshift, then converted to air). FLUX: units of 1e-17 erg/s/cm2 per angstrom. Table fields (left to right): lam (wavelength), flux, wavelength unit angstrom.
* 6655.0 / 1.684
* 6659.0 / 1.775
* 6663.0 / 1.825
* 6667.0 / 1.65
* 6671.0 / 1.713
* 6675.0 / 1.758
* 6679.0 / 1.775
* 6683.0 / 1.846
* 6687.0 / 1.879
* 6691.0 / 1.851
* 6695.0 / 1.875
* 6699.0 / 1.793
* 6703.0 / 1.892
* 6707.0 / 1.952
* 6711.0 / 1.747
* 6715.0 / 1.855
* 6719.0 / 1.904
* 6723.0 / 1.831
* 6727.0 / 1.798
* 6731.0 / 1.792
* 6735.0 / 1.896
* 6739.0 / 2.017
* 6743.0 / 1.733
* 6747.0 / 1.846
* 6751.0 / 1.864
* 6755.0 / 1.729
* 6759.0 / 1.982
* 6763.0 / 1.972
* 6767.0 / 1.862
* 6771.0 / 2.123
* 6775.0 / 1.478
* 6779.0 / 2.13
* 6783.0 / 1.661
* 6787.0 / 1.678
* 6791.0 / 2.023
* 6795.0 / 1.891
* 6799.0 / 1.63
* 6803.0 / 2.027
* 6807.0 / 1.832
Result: 1.89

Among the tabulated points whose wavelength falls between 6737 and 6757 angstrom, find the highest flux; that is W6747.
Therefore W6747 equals 2.017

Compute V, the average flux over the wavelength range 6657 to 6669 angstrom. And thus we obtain 1.75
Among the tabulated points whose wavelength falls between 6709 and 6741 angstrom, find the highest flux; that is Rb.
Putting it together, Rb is 2.017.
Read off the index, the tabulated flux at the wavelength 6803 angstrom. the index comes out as 2.027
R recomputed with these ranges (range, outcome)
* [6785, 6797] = 1.86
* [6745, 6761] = 1.86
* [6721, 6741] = 1.87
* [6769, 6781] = 1.91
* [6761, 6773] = 1.99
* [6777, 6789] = 1.82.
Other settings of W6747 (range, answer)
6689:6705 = 1.892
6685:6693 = 1.879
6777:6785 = 2.13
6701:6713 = 1.952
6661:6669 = 1.825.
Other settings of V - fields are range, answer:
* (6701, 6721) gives 1.87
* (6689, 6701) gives 1.84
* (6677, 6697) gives 1.85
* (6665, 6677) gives 1.71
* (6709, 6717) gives 1.8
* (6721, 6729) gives 1.81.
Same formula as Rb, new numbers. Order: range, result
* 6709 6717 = 1.855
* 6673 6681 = 1.775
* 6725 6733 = 1.798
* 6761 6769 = 1.972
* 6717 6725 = 1.904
